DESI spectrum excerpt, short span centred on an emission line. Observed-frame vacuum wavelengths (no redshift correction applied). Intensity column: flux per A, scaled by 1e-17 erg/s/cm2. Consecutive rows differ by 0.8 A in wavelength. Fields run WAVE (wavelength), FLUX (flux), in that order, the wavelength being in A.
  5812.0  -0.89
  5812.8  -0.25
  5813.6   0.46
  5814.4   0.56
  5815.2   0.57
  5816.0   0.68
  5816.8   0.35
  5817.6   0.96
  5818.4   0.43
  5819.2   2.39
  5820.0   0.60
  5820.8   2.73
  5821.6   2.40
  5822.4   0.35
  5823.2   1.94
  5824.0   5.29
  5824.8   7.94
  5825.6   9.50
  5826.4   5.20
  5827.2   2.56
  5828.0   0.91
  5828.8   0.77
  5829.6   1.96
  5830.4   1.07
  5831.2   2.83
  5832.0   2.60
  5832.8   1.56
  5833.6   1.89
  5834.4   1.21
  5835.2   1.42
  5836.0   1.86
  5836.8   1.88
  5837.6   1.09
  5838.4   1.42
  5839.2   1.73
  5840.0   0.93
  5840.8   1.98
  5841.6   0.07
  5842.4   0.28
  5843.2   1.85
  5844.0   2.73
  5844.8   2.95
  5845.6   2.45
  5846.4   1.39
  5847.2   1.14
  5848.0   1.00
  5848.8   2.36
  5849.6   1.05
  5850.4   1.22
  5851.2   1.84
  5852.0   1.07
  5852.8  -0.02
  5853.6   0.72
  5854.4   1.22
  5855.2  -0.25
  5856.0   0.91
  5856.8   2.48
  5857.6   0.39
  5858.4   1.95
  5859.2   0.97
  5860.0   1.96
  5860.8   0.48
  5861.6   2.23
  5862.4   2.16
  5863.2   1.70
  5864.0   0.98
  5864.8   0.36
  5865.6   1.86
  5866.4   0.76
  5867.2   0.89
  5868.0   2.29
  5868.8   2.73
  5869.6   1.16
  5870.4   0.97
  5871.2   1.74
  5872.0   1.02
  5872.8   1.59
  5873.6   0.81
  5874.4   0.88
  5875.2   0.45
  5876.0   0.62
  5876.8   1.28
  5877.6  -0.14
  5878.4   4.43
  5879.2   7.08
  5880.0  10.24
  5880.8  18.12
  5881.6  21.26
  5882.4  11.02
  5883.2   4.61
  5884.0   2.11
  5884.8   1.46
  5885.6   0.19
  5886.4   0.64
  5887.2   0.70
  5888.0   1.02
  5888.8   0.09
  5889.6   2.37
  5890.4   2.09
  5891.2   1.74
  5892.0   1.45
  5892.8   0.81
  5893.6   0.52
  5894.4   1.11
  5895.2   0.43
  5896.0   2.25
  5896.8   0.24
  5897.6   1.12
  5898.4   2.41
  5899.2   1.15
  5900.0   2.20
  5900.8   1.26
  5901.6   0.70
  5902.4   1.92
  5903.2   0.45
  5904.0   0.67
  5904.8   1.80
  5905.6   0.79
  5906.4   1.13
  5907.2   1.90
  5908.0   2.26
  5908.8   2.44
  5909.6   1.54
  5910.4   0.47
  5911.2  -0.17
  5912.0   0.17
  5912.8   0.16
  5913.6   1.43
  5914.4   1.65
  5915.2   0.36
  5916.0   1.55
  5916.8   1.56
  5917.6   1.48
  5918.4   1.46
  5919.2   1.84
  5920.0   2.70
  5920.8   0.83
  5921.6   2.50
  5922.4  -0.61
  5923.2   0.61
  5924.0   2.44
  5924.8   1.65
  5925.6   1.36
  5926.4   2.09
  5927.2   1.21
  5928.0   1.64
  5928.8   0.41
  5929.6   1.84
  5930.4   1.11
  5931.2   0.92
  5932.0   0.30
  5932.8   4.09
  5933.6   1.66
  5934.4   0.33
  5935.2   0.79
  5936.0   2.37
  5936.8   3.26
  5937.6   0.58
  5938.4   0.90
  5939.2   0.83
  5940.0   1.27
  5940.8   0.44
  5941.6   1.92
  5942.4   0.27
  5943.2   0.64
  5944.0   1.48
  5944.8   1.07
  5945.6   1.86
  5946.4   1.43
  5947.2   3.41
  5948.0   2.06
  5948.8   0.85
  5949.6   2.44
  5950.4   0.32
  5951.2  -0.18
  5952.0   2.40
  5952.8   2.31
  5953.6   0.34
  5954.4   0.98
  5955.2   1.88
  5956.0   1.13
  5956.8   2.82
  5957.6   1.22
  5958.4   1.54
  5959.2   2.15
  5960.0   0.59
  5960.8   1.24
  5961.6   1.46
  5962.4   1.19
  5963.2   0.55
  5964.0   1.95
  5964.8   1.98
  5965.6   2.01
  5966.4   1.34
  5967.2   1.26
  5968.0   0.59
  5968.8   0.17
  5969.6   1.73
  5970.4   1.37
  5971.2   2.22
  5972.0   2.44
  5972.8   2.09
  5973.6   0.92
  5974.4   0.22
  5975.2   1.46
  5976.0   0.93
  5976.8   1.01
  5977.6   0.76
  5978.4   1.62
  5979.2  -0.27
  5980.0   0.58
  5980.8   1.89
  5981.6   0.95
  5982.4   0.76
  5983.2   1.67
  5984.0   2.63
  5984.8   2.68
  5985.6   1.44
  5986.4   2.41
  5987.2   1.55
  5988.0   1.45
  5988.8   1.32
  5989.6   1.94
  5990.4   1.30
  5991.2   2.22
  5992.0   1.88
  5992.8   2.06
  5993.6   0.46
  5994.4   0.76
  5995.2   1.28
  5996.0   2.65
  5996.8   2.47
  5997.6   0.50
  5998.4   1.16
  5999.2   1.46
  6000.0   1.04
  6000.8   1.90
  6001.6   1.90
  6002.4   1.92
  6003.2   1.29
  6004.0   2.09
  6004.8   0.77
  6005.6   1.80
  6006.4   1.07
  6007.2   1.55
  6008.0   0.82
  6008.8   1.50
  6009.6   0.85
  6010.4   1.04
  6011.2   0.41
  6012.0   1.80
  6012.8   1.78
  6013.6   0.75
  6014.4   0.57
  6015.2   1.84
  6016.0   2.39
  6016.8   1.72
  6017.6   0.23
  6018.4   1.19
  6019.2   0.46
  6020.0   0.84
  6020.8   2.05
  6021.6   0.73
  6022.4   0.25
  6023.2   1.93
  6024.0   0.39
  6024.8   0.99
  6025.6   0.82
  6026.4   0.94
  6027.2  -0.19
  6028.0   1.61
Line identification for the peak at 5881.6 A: [O III] 5007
